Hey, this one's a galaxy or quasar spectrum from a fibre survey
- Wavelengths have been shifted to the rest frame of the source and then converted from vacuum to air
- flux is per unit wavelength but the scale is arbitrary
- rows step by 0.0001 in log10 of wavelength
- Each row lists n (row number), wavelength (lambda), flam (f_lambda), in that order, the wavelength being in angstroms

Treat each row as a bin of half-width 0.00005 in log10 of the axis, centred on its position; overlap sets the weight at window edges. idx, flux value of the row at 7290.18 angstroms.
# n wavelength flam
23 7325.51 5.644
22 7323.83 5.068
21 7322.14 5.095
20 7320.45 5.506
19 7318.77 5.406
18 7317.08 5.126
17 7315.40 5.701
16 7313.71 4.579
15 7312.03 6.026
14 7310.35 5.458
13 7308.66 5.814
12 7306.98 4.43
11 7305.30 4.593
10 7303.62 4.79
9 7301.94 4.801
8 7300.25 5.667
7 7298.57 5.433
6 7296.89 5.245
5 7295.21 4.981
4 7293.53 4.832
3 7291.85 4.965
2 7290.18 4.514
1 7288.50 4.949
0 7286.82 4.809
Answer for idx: 4.514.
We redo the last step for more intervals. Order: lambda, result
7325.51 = 5.644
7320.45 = 5.506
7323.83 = 5.068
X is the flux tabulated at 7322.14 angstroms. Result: 5.095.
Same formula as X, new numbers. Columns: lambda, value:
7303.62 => 4.79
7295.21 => 4.981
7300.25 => 5.667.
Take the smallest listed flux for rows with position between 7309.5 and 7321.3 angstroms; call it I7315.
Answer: 4.579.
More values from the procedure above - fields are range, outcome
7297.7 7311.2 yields 4.43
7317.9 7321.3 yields 5.406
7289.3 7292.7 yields 4.514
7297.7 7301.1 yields 5.433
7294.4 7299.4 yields 4.981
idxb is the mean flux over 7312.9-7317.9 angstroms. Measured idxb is 5.14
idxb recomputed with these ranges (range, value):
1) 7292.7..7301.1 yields 5.23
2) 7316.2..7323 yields 5.28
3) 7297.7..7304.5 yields 5.17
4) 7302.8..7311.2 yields 5.02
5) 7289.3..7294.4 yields 4.78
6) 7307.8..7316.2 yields 5.51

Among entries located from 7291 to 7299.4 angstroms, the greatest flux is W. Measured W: 5.433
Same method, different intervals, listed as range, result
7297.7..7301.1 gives 5.667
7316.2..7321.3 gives 5.506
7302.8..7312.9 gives 6.026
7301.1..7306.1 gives 4.801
